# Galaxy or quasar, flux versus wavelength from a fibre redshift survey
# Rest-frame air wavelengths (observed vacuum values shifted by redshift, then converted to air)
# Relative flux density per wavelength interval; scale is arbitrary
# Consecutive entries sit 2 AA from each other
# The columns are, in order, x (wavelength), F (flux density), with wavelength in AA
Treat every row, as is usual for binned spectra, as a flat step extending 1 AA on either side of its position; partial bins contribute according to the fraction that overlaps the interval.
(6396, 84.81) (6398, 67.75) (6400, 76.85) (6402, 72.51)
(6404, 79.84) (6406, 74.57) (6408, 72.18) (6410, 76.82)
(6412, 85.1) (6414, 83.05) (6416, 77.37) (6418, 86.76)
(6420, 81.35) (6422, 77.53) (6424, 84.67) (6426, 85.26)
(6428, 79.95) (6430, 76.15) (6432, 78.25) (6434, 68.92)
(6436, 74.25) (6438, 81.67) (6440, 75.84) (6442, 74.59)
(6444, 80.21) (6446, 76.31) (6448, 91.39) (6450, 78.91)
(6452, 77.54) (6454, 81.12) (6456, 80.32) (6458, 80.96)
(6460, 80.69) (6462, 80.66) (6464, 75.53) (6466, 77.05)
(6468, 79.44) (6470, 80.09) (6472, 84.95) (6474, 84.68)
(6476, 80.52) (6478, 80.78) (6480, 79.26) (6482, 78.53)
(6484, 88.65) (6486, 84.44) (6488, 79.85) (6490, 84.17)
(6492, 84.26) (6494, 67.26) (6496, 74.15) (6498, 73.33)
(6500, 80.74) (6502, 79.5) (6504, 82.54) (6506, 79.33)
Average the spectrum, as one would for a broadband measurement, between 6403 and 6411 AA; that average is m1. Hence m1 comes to 75.9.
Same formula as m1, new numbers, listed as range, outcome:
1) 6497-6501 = 77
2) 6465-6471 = 78.9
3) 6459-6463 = 80.7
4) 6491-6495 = 75.8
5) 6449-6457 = 79.5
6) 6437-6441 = 78.8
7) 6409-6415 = 81.7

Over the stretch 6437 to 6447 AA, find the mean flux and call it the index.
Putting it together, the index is 77.7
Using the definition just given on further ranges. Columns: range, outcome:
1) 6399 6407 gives 75.9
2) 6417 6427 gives 83.1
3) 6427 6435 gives 75.8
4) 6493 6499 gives 71.6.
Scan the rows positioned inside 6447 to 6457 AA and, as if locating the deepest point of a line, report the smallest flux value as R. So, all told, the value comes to 77.54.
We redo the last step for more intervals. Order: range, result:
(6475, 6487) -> 78.53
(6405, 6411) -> 72.18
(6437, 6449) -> 74.59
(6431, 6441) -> 68.92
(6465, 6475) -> 77.05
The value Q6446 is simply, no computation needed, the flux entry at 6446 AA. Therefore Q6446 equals 76.31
